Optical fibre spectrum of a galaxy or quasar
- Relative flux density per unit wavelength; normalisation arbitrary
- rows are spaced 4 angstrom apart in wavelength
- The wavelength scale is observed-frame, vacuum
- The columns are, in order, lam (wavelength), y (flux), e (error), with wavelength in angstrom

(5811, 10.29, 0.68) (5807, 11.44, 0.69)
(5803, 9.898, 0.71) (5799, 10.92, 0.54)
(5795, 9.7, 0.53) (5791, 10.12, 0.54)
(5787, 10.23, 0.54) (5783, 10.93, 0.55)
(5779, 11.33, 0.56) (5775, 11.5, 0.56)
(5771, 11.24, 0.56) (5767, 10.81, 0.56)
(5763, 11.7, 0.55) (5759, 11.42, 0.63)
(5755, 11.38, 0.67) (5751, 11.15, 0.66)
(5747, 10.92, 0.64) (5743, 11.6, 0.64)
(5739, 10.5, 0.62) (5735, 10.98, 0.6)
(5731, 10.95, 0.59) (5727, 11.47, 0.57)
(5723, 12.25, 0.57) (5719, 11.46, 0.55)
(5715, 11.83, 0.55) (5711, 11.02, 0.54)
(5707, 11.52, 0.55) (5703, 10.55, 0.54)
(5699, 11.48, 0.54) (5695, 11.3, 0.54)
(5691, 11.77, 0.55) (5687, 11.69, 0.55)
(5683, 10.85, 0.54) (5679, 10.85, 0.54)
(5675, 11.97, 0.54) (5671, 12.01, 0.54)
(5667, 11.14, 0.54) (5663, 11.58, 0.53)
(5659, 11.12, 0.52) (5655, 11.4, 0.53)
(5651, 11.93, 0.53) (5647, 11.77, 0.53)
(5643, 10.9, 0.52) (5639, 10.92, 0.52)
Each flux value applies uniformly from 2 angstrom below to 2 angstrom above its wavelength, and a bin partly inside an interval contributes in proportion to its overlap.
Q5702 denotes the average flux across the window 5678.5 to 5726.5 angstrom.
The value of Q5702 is 11.4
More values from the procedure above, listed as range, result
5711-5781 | 11.3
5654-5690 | 11.4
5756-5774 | 11.3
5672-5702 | 11.4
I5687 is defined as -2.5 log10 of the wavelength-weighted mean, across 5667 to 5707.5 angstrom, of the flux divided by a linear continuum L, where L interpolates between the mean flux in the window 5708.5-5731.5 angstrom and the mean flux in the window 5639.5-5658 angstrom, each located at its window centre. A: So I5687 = 0.010 mag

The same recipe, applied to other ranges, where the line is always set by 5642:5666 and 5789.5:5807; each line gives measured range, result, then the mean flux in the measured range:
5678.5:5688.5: 0.01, 11.1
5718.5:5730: -0.08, 11.7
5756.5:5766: -0.09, 11.5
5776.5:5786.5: -0.06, 11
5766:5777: -0.07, 11.2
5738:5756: -0.04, 11.1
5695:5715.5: -0.02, 11.2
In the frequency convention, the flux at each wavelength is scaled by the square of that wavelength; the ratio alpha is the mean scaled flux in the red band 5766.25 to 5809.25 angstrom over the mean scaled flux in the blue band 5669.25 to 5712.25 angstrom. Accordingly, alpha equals 0.98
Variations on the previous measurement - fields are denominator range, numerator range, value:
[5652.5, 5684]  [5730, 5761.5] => 1.00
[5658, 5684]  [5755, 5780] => 1.03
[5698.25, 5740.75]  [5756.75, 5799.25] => 0.99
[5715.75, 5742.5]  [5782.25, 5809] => 0.94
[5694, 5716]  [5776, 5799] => 0.96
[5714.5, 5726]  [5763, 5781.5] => 0.97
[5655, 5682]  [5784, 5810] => 0.95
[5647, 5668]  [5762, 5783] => 1.02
